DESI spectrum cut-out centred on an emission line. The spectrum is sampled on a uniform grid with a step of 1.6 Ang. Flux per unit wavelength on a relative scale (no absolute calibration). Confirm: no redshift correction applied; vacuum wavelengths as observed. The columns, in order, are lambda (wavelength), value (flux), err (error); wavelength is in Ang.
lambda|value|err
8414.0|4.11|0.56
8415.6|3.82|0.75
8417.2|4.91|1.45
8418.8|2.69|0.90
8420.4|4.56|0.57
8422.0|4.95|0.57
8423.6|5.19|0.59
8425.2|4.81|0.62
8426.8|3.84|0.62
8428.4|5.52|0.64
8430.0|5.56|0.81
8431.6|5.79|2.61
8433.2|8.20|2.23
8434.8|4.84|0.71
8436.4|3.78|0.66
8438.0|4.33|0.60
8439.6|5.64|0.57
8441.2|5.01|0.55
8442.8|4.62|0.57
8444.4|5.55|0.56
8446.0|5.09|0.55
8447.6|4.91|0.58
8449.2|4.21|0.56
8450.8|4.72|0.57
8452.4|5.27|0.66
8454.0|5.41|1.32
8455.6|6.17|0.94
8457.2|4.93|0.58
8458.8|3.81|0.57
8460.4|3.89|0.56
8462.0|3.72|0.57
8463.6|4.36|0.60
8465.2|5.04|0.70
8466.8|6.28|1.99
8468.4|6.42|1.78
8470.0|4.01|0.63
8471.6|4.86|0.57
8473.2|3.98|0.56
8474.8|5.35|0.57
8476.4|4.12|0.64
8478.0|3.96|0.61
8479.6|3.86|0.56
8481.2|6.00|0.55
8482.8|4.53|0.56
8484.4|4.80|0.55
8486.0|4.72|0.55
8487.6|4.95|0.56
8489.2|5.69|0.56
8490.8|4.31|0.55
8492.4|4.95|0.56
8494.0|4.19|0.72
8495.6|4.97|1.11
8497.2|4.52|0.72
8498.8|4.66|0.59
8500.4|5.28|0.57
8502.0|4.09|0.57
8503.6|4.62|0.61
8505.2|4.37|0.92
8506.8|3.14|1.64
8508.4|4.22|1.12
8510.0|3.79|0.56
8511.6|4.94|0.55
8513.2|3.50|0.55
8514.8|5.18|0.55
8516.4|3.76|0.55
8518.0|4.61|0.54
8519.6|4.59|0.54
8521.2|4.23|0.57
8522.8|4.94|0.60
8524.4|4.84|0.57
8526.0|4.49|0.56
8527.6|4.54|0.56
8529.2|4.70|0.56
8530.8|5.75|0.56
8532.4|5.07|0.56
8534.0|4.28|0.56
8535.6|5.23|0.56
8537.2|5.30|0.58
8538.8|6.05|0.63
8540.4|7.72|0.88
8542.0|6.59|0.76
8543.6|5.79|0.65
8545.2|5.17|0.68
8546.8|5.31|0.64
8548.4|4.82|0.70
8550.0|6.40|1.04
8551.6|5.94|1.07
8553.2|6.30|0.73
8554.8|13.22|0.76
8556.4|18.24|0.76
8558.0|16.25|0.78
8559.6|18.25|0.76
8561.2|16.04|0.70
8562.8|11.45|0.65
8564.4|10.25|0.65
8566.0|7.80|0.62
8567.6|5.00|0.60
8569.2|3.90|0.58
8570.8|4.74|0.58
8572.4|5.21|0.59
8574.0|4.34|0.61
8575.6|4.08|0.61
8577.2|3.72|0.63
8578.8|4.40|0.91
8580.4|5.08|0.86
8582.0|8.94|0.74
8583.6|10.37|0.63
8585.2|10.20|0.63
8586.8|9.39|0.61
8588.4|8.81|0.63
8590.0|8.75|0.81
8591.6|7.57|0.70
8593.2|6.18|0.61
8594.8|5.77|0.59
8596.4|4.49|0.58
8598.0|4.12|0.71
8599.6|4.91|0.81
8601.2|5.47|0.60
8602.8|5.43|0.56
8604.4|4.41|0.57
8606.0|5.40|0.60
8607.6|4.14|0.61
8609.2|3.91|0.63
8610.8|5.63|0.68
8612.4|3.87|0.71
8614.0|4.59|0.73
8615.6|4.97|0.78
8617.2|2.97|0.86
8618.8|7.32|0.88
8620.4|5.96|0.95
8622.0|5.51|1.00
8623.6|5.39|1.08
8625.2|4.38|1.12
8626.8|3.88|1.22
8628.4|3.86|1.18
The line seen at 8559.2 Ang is H-alpha 6563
